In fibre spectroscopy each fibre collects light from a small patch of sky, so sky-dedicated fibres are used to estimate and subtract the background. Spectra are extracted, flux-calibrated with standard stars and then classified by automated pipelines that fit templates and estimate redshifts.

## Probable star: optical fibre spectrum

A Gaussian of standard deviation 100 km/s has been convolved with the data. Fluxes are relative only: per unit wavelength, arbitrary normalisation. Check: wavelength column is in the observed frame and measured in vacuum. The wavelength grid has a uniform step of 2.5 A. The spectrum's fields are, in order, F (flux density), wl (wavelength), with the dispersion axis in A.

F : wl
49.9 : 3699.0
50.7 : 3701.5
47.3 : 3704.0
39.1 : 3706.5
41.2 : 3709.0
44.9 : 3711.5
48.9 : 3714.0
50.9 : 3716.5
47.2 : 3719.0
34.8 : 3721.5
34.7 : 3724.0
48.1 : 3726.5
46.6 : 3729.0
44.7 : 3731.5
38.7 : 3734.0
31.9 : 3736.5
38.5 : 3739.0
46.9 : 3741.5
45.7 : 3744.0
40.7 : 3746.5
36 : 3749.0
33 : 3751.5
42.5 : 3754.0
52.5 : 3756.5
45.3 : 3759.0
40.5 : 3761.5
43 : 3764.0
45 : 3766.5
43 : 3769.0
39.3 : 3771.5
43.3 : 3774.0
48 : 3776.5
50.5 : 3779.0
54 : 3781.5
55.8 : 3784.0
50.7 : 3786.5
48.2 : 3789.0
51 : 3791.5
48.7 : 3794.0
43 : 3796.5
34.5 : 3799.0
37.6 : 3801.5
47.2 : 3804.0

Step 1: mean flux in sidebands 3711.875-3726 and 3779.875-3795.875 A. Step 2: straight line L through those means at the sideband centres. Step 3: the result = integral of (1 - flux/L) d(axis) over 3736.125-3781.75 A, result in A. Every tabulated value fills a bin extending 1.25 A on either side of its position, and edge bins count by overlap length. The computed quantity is 4.6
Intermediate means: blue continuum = 43.7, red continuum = 51.1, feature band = 43.1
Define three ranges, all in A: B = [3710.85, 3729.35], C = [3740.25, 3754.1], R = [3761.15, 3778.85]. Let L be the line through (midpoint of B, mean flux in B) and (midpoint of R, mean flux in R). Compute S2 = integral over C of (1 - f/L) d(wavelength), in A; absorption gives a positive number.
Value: 1.1 A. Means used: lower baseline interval 44.4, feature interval 40.7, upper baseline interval 43.7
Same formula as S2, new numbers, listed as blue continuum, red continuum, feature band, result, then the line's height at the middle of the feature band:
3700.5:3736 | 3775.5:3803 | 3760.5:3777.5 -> 1.21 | 46.4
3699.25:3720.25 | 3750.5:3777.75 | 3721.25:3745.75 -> 2.04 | 45.1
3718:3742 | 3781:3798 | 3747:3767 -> 1.31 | 45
